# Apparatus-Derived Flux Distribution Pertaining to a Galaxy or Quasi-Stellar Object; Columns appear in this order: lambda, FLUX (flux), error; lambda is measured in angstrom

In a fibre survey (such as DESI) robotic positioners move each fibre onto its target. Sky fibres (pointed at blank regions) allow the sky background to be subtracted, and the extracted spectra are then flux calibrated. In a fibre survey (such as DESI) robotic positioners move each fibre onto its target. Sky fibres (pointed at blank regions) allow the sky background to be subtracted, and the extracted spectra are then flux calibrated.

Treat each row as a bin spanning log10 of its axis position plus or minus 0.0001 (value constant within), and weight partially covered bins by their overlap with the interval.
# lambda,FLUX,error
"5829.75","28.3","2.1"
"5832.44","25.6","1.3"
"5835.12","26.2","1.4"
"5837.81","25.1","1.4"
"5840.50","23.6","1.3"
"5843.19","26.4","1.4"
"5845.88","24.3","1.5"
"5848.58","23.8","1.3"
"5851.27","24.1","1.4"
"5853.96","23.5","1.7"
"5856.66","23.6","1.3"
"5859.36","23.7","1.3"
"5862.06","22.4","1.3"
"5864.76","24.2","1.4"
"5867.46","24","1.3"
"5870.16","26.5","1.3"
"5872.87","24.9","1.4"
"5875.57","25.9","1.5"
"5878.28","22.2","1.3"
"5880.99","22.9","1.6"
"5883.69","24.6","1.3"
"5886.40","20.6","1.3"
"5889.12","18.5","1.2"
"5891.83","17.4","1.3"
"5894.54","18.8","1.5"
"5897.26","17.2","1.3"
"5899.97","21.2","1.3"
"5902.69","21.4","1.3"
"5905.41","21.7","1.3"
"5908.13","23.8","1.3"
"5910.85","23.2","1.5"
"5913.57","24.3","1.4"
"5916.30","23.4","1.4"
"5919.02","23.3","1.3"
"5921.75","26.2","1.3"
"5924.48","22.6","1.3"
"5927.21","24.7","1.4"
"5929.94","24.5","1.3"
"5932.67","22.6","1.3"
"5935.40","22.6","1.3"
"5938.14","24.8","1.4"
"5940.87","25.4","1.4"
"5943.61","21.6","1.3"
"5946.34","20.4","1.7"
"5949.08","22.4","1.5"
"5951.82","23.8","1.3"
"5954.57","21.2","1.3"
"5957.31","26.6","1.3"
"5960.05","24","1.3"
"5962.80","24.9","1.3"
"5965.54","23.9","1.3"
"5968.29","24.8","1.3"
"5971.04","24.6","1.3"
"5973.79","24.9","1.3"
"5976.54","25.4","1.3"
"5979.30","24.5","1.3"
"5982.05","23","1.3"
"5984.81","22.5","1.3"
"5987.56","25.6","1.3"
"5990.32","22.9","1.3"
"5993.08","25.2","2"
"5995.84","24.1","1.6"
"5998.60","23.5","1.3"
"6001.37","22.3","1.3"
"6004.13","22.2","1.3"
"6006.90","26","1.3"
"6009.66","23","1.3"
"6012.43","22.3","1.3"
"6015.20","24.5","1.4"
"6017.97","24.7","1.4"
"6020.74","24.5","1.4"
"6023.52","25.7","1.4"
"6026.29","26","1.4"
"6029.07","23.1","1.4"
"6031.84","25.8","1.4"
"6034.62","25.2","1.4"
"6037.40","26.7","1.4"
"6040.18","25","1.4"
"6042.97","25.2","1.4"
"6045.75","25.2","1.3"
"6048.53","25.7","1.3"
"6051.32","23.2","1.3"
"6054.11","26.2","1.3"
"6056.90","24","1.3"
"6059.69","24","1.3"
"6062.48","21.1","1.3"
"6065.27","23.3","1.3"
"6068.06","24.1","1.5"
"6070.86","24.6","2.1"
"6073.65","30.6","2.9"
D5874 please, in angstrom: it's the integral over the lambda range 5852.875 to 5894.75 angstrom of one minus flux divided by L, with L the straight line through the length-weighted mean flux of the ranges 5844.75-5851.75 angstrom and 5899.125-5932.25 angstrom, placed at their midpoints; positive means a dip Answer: 1.7 angstrom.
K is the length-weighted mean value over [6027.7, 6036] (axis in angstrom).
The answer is 24.7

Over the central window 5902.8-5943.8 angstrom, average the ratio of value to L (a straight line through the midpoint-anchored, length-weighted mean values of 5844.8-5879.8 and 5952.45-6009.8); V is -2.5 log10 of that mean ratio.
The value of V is 0.020 mag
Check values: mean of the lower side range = 24.1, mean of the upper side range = 24.1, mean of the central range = 23.6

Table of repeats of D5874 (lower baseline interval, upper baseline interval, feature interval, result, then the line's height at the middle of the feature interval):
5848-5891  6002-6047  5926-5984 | 0.6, 24.1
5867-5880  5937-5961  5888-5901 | 3.1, 24.3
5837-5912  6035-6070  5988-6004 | 0.2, 24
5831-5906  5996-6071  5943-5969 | 0.4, 23.7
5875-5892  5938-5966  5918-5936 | -0.8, 22.9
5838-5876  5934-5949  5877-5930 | 3.3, 23.6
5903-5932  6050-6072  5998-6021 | 0.1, 23.8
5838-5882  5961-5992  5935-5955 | 1.1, 24.2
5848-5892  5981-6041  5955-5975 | -0.6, 23.9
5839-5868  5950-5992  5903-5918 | 0.6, 24.1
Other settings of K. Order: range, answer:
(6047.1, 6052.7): 24.5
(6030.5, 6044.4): 25.6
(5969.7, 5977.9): 25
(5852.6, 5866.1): 23.5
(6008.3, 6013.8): 22.6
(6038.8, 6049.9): 25.3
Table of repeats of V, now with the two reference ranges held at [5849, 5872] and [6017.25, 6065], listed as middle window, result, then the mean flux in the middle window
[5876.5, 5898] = 0.18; 20.5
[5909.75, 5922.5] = 0.01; 24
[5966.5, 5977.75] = -0.02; 24.9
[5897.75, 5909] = 0.12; 21.6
